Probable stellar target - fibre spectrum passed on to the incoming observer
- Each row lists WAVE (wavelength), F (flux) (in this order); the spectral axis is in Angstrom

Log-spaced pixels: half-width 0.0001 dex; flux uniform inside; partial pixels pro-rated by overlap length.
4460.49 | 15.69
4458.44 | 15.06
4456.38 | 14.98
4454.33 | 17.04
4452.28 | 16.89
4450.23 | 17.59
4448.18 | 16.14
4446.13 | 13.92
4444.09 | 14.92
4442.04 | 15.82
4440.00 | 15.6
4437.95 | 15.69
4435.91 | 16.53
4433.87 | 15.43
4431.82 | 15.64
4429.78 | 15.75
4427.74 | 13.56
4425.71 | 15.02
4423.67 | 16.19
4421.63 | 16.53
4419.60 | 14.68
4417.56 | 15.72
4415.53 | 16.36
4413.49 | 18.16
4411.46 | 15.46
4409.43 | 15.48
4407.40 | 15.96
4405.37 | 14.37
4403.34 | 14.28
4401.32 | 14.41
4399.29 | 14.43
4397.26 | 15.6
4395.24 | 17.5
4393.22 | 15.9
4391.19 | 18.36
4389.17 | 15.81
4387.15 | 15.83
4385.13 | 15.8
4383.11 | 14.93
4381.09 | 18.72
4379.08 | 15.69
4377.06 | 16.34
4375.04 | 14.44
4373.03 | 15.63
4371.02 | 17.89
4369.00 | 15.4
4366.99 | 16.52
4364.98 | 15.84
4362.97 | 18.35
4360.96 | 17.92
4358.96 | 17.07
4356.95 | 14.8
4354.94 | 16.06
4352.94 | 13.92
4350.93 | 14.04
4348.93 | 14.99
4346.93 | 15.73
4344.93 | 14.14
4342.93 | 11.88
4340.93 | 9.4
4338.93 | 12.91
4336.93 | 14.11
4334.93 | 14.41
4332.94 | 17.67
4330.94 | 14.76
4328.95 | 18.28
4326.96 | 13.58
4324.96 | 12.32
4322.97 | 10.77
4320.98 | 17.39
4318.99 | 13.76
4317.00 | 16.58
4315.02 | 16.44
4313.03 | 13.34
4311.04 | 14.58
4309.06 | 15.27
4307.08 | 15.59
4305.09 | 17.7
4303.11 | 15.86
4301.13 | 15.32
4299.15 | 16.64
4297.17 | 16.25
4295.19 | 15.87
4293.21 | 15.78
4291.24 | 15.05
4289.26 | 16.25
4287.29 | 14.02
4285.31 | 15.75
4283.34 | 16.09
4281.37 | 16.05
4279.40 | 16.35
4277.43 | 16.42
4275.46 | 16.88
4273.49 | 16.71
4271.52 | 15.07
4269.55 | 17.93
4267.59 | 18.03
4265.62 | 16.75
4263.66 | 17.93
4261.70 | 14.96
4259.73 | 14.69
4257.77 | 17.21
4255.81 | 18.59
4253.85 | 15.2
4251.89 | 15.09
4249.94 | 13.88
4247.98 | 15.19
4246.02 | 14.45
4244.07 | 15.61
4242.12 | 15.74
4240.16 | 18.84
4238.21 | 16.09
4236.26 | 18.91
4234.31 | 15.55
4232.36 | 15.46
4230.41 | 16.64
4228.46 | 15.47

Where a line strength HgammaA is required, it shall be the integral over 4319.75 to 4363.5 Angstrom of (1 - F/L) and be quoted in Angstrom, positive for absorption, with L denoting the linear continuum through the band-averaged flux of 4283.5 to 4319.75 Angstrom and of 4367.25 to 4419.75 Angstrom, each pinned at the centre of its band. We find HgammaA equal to 2.8 Angstrom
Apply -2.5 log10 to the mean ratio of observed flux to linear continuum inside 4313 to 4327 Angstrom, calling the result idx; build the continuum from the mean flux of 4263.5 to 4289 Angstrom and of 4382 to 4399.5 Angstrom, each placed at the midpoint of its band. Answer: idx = 0.14 mag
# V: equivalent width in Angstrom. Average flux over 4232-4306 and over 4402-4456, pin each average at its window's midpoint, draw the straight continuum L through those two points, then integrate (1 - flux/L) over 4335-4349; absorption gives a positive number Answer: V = 2.36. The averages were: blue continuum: 16.2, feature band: 13.3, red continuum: 15.7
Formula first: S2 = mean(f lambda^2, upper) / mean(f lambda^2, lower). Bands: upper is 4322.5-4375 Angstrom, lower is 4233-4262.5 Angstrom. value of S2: 0.98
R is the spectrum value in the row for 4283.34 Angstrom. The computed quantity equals 16.09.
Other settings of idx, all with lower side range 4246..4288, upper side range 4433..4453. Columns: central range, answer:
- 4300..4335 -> 0.06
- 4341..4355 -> 0.15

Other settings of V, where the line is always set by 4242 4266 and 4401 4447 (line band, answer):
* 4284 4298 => 0.1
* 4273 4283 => -0.5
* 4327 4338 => 0.0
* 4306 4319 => 0.4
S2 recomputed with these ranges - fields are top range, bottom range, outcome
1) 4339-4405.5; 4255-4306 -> 0.99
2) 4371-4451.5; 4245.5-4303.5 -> 1.05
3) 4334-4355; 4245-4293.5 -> 0.88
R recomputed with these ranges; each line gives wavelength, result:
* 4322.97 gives 10.77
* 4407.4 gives 15.96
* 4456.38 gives 14.98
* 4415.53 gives 16.36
